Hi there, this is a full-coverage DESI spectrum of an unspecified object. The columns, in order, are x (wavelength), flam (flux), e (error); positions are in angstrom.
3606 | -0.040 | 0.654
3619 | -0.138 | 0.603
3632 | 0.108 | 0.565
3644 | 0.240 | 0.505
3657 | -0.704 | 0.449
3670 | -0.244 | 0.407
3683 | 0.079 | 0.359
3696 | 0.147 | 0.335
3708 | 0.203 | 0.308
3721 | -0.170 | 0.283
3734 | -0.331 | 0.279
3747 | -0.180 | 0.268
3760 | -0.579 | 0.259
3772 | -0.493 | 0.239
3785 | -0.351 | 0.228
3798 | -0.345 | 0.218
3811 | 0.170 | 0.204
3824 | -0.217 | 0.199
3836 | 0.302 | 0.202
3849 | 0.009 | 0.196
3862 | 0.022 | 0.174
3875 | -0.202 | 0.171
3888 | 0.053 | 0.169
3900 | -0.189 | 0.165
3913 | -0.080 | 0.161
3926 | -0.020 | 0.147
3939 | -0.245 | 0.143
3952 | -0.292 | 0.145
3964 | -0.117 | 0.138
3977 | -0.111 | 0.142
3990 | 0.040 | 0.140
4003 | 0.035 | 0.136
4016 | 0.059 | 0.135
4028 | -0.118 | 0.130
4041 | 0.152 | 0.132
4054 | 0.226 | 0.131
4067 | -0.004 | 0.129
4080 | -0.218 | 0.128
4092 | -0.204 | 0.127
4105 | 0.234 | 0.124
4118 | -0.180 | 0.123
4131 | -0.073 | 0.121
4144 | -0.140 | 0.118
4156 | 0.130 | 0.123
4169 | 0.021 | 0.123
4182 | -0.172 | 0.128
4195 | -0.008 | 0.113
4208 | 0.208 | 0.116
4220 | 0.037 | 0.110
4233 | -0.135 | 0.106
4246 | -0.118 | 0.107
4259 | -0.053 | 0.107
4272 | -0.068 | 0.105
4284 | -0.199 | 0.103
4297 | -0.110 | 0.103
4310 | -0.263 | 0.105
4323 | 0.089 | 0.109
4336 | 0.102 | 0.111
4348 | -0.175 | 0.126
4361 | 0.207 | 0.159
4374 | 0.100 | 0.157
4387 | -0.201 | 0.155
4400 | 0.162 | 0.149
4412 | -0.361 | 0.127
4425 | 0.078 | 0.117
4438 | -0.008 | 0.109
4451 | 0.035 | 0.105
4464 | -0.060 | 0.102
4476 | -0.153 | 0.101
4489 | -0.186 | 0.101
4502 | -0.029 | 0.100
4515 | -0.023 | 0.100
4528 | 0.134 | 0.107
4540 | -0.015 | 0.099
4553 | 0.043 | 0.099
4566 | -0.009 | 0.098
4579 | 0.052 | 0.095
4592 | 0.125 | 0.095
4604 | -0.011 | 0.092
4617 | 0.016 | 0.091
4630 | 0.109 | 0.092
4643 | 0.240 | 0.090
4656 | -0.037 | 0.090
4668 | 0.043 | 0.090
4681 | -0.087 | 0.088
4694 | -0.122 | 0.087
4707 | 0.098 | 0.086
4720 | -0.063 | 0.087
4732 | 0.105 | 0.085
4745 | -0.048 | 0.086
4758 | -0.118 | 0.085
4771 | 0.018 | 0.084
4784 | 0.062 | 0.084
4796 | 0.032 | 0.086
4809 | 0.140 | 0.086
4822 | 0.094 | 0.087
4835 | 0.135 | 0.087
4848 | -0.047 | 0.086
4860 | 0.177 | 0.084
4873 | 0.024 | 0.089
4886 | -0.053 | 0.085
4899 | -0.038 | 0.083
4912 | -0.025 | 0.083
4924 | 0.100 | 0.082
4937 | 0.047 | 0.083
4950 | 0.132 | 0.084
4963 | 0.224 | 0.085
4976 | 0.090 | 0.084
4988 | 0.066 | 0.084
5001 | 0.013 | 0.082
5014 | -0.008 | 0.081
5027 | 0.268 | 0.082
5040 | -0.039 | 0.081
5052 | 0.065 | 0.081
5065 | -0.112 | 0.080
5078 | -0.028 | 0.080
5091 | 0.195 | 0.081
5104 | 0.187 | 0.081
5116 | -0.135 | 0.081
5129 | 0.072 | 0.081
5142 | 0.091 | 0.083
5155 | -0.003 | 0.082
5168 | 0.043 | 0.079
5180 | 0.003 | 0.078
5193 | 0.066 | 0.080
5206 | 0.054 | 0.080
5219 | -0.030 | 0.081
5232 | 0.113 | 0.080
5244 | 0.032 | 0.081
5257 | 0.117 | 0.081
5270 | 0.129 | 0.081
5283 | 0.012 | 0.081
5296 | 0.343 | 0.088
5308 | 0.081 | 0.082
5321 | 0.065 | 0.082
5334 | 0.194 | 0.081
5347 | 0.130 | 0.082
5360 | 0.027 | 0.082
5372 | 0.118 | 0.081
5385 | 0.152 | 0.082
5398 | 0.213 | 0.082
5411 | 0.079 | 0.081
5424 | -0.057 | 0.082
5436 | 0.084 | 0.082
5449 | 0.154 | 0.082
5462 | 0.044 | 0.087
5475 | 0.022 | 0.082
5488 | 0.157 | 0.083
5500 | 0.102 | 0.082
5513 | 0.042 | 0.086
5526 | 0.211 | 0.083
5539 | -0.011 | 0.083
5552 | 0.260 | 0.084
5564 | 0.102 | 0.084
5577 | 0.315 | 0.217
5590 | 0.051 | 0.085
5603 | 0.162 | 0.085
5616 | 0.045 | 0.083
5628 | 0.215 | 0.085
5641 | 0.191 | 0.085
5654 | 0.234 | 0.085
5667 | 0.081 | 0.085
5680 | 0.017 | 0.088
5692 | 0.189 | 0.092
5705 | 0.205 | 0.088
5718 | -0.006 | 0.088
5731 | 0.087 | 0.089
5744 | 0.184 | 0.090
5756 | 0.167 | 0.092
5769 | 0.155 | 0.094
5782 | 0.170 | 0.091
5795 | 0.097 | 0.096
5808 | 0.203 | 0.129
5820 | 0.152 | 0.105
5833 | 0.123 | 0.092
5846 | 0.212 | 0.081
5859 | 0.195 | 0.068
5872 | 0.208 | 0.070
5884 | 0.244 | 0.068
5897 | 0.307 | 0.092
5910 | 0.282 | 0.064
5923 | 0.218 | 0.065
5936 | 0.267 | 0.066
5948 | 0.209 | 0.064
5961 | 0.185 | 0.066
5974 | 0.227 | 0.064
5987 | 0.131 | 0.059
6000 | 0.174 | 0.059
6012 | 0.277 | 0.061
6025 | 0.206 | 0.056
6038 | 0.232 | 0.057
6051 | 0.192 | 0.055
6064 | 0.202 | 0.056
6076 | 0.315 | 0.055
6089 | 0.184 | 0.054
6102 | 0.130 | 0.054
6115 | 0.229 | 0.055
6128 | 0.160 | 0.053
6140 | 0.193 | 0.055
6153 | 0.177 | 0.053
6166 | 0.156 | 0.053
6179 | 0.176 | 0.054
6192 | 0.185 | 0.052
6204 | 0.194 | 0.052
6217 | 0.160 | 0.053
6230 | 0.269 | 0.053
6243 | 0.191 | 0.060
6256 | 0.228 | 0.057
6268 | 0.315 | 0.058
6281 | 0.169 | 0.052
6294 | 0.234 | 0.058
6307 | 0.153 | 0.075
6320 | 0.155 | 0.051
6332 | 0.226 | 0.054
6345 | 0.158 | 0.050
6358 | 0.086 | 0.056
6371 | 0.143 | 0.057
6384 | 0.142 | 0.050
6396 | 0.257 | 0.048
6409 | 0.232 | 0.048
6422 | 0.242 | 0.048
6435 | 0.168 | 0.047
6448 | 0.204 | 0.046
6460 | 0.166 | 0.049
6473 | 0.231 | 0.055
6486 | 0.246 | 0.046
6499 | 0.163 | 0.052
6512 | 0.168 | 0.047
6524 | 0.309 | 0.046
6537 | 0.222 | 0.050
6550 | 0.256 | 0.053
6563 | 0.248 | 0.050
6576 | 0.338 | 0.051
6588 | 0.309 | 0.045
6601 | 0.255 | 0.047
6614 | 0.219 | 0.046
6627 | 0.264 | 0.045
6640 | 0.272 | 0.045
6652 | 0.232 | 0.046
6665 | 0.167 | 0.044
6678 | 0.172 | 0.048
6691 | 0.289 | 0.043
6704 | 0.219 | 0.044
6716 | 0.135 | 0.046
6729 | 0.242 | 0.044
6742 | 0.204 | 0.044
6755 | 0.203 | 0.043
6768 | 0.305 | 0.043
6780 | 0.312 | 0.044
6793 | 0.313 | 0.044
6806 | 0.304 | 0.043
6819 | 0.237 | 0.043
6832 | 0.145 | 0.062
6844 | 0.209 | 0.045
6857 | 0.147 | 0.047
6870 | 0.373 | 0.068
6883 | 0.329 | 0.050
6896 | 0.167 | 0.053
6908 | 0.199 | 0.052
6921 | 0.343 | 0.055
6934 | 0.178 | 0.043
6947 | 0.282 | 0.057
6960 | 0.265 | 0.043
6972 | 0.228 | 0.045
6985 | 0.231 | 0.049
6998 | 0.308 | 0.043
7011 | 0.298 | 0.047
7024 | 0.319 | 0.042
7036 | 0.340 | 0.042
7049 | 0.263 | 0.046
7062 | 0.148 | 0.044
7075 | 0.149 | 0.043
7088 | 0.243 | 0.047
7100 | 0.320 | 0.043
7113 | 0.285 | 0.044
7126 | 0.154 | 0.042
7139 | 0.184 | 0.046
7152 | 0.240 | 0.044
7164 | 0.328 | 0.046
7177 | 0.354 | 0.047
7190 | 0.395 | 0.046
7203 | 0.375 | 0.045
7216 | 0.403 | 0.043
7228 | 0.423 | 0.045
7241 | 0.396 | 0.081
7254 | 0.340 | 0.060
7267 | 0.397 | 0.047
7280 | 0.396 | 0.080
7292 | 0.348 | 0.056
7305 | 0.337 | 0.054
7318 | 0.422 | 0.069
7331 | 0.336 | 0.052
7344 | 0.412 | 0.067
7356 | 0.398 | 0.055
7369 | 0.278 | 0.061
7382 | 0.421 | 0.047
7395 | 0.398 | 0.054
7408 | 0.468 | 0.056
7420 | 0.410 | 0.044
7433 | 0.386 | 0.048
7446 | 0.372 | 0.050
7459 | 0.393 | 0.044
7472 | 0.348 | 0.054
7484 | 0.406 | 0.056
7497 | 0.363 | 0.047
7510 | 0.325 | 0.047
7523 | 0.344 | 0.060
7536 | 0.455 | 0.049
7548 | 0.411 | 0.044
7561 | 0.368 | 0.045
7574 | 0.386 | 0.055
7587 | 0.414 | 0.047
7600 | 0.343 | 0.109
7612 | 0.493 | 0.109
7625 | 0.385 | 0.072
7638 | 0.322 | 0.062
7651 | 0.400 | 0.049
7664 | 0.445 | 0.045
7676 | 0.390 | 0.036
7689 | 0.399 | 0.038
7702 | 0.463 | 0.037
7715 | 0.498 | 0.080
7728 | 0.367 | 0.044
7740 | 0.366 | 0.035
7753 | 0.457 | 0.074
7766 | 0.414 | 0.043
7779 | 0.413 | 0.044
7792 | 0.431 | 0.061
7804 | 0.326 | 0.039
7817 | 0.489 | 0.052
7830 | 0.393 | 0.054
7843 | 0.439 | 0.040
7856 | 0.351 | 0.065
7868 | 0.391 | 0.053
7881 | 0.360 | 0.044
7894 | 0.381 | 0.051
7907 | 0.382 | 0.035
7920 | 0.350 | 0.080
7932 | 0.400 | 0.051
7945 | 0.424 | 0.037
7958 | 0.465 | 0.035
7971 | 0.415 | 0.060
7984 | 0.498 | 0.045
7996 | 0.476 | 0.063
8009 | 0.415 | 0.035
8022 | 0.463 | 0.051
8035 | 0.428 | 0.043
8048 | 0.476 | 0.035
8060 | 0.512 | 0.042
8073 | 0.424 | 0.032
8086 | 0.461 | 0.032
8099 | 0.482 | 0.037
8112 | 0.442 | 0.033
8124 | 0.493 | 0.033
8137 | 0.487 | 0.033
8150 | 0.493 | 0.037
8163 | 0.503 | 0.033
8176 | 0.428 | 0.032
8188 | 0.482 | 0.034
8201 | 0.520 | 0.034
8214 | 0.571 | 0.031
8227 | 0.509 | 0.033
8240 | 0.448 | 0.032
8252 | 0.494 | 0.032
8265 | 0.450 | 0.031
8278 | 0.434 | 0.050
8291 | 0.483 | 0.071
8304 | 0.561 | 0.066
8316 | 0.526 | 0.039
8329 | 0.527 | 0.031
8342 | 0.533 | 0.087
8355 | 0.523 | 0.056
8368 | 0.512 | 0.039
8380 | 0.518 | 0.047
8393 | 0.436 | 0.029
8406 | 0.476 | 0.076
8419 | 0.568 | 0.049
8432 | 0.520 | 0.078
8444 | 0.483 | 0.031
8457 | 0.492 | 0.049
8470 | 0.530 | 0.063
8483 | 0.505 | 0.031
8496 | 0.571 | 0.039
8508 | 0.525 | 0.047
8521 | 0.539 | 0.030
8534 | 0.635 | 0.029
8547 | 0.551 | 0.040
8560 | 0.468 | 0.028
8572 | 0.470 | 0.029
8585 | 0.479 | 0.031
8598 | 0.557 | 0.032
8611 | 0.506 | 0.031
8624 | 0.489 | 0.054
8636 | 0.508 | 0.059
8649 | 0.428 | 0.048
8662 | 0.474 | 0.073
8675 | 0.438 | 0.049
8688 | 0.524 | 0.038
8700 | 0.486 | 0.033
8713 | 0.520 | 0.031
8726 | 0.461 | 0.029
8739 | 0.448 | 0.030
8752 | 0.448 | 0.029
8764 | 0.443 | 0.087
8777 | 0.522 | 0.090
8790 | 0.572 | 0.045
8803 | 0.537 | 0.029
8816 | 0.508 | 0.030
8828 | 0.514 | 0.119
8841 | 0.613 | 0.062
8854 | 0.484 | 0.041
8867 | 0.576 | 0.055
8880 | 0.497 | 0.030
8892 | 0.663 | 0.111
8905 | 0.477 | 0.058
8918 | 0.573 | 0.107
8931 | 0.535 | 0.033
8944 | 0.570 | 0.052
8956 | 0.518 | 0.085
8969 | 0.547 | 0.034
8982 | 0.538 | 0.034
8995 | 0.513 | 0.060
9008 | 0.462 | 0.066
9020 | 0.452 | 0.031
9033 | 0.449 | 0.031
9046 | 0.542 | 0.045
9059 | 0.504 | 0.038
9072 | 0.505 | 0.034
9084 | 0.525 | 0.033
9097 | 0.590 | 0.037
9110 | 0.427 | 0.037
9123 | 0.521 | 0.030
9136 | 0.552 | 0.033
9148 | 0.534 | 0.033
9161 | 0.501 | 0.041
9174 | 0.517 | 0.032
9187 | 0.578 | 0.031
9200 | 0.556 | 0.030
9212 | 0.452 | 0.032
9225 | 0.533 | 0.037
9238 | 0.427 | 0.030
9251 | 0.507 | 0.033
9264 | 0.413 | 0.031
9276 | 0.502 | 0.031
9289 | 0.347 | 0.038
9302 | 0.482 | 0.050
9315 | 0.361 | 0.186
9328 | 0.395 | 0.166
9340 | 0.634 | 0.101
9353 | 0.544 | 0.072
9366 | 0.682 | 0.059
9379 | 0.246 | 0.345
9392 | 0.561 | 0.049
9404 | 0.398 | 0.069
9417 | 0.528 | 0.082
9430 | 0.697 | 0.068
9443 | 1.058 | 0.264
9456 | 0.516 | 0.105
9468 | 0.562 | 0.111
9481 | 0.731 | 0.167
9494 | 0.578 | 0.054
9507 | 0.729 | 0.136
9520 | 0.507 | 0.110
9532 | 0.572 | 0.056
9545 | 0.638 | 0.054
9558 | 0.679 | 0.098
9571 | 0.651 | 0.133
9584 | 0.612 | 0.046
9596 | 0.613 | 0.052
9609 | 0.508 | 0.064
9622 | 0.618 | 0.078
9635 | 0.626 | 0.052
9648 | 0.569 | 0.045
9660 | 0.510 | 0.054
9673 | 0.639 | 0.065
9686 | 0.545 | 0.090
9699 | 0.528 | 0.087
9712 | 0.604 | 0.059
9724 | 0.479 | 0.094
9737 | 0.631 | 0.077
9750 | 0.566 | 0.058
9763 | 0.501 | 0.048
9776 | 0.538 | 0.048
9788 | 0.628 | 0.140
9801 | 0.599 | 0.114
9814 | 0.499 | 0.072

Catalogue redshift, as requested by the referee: 0.80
